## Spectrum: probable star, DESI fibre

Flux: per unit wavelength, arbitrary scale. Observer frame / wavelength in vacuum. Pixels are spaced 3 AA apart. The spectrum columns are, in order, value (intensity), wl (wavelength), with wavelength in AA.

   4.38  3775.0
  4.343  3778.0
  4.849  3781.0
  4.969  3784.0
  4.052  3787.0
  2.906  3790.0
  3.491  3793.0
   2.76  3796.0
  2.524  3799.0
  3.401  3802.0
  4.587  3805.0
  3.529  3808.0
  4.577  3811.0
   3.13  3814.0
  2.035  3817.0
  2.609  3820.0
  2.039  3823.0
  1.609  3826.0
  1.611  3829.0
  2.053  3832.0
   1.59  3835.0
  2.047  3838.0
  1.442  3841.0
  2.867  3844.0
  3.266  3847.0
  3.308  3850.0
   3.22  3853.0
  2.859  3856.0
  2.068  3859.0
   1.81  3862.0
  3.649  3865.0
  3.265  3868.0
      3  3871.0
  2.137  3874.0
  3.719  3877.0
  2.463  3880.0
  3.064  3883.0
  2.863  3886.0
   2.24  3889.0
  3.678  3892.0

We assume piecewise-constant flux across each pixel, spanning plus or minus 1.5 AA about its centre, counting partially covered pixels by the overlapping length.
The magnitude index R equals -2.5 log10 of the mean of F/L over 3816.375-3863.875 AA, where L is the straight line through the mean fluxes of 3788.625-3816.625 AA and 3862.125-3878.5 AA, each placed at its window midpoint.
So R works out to 0.36 mag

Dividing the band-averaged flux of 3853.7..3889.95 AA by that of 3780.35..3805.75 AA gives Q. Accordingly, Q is 0.8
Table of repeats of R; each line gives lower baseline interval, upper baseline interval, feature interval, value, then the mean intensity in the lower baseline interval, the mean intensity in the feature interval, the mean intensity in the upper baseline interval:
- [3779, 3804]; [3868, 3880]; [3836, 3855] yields 0.19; 3.65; 2.67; 2.93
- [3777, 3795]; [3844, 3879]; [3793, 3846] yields 0.33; 4.06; 2.64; 2.93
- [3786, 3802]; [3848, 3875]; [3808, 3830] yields 0.17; 3.14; 2.61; 2.83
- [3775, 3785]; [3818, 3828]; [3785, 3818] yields -0.04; 4.66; 3.41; 2.06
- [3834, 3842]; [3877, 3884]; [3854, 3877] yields -0.10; 1.72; 2.76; 2.95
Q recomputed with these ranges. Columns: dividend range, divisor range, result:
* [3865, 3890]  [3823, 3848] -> 1.43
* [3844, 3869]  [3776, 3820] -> 0.81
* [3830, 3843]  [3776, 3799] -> 0.47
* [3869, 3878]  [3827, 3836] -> 1.67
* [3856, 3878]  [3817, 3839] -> 1.44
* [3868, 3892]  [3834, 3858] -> 1.11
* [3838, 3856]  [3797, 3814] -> 0.76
